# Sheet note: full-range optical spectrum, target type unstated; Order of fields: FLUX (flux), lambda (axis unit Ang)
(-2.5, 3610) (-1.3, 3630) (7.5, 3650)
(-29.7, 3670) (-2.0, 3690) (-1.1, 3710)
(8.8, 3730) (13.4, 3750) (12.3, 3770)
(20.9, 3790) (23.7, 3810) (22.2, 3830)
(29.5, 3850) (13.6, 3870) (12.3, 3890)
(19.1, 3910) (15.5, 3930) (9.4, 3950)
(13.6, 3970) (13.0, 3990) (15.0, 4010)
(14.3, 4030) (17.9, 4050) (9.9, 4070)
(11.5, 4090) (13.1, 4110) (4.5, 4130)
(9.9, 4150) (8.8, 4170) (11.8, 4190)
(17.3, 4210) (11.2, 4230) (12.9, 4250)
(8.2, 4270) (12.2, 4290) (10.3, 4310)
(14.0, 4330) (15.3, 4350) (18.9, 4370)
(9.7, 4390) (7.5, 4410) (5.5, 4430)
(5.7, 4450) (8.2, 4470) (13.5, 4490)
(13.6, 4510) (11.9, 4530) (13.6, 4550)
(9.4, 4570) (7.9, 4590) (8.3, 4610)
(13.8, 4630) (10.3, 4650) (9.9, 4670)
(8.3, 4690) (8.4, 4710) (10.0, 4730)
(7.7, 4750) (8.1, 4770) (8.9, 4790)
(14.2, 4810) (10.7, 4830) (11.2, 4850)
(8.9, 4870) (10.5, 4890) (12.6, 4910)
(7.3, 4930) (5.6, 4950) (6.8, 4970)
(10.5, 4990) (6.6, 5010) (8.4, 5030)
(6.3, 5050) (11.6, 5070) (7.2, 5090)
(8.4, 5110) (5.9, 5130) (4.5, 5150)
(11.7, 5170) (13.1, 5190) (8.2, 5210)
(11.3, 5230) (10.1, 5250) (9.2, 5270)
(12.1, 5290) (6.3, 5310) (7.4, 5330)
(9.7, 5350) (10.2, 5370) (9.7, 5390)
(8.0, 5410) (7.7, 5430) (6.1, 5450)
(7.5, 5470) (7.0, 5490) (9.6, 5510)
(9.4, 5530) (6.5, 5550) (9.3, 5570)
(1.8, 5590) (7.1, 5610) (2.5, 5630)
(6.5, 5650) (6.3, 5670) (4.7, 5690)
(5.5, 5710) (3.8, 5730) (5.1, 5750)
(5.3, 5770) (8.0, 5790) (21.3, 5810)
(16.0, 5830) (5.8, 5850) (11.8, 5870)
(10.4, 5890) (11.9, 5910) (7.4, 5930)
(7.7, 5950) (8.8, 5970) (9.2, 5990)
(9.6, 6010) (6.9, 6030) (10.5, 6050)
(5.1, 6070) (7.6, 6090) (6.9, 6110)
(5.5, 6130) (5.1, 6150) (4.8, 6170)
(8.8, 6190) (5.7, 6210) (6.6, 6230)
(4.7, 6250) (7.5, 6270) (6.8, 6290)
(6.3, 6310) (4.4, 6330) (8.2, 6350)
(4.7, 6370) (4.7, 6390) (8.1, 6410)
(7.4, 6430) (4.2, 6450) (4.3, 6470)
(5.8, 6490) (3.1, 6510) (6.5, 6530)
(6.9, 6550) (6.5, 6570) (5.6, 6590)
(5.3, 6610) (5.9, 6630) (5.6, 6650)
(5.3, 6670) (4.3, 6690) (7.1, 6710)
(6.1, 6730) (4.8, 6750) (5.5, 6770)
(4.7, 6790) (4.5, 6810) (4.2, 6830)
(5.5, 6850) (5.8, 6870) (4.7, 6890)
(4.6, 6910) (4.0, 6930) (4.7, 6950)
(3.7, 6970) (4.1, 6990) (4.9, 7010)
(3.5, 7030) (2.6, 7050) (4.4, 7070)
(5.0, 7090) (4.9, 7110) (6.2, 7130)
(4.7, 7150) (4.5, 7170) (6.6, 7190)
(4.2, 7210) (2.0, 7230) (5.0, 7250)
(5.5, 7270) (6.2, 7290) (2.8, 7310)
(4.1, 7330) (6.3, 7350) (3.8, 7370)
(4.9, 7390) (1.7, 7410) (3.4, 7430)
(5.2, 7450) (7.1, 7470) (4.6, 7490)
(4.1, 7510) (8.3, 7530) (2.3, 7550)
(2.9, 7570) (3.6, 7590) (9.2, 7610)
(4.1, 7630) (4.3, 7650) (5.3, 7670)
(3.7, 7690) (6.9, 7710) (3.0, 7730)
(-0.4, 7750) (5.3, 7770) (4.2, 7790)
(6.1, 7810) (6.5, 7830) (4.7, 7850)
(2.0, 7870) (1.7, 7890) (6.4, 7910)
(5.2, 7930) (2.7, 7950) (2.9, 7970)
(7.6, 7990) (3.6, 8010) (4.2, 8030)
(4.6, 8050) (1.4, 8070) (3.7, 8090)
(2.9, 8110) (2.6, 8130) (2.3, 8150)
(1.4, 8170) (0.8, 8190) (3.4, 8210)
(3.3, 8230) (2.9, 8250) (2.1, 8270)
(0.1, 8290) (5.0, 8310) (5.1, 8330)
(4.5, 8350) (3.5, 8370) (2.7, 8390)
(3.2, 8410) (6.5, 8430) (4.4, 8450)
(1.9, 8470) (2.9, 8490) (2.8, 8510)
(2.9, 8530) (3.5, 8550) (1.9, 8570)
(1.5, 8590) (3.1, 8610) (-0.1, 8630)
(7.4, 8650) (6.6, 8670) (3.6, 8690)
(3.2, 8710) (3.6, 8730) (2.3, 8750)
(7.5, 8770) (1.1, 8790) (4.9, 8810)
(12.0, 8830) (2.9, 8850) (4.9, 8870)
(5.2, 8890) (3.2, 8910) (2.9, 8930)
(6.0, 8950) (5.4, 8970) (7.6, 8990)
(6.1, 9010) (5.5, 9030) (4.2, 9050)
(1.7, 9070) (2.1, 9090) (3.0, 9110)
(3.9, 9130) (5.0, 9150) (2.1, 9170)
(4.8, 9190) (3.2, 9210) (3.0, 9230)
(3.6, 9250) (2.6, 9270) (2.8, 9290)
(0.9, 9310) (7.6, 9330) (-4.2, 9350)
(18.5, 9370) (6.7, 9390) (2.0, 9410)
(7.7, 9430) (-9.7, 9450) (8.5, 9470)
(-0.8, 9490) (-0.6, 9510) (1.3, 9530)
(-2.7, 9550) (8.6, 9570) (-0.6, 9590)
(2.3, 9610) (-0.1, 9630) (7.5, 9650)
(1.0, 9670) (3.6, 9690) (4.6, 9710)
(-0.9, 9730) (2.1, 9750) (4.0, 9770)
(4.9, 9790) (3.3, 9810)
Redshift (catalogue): 1.367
